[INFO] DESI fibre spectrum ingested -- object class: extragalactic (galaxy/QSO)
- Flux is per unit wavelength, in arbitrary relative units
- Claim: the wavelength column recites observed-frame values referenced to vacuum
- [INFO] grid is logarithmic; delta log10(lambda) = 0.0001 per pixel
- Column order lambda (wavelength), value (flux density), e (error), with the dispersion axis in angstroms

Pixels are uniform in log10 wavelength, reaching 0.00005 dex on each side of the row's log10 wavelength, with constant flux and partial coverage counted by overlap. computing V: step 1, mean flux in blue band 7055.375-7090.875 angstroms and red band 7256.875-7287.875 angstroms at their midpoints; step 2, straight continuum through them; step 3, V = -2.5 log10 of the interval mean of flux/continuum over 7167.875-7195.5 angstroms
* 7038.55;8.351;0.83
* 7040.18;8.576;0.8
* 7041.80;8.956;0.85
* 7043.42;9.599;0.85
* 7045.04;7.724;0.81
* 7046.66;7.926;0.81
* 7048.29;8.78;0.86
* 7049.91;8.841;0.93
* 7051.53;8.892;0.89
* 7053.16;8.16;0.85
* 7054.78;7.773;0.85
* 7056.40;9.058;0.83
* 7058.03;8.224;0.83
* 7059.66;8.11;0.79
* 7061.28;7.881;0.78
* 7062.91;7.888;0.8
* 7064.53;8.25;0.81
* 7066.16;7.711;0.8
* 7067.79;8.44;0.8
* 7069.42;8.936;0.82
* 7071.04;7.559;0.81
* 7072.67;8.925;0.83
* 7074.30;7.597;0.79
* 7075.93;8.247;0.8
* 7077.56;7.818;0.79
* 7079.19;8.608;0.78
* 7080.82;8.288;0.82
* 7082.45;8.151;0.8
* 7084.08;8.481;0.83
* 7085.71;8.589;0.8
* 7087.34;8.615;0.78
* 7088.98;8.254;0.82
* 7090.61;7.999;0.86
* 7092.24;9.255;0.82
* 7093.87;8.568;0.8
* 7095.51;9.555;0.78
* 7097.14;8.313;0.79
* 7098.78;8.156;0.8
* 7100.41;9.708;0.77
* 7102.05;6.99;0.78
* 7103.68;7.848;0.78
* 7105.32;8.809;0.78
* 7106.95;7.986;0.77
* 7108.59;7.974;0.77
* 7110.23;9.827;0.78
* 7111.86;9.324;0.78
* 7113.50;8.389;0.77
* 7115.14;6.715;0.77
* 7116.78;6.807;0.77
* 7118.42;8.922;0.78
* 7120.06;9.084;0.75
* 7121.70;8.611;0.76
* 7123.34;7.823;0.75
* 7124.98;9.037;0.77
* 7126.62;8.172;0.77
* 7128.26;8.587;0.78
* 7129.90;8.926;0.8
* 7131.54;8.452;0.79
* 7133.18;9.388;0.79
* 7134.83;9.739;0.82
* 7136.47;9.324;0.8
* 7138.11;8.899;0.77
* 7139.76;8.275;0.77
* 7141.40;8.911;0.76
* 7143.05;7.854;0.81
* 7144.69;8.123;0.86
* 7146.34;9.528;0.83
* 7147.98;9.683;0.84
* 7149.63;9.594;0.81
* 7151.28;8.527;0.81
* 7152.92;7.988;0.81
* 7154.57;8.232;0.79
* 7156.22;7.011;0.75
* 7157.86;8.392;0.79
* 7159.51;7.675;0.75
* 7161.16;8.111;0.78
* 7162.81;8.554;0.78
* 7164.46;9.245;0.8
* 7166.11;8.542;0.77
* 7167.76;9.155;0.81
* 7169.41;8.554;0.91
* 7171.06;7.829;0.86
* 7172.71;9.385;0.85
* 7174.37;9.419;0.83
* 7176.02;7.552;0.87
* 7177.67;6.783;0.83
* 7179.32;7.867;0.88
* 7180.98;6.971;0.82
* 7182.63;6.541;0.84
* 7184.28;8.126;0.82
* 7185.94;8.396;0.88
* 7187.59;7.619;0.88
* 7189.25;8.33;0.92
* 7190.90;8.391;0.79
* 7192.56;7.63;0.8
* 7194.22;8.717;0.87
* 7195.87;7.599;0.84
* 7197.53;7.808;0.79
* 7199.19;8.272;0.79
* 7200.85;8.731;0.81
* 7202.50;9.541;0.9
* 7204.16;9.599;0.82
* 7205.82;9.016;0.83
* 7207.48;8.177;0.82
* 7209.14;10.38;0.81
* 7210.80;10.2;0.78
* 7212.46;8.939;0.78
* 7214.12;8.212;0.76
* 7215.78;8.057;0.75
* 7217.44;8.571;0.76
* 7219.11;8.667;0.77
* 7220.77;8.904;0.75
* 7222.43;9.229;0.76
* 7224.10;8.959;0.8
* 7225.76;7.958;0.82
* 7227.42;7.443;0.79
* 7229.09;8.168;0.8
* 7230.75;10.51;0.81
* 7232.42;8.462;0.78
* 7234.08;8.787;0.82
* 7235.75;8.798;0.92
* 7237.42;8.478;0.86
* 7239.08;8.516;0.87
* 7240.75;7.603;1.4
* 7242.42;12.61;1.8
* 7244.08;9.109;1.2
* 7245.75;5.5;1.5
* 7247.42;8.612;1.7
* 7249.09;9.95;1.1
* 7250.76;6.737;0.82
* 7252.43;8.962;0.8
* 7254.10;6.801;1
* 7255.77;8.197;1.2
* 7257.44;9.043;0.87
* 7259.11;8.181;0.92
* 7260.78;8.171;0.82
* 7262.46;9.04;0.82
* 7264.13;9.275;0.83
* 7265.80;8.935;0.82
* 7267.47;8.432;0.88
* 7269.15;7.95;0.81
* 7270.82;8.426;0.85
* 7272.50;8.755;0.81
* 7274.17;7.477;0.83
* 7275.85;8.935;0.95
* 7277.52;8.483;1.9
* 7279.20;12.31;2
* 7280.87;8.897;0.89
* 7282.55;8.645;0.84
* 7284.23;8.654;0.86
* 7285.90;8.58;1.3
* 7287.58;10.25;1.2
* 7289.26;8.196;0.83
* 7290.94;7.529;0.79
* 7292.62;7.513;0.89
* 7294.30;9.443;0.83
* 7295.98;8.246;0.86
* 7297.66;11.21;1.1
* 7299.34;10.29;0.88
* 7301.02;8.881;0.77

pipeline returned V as 0.07 mag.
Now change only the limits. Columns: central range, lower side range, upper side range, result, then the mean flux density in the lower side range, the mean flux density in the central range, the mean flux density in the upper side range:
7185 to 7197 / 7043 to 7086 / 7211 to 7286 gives 0.06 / 8.3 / 8.09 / 8.66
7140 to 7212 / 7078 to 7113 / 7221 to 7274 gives 0.01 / 8.53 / 8.43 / 8.56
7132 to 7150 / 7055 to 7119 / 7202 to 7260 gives -0.07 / 8.32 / 9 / 8.7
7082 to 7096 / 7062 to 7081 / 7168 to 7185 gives -0.06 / 8.18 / 8.6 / 7.95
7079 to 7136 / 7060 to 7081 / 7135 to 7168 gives -0.02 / 8.16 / 8.52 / 8.59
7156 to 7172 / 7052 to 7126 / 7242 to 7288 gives 0.02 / 8.34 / 8.37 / 8.7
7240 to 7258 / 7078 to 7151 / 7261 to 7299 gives 0.05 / 8.59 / 8.46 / 8.88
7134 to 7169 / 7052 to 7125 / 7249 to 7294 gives -0.03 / 8.33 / 8.63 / 8.59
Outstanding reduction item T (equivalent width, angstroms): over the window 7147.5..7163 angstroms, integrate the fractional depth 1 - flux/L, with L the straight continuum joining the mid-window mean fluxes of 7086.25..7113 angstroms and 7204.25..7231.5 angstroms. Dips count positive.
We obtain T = 0.6 angstroms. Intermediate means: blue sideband 8.57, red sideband 8.85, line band 8.34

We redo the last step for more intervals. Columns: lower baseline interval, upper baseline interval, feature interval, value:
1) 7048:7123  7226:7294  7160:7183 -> 0.8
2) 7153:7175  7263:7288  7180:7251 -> 1.0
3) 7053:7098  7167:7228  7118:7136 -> -0.9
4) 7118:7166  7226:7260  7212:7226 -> -0.1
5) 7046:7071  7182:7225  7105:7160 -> -0.7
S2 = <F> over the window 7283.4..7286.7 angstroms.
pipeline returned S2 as 8.64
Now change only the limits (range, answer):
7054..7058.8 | 8.36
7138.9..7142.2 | 8.59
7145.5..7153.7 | 9.07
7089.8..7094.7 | 8.61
